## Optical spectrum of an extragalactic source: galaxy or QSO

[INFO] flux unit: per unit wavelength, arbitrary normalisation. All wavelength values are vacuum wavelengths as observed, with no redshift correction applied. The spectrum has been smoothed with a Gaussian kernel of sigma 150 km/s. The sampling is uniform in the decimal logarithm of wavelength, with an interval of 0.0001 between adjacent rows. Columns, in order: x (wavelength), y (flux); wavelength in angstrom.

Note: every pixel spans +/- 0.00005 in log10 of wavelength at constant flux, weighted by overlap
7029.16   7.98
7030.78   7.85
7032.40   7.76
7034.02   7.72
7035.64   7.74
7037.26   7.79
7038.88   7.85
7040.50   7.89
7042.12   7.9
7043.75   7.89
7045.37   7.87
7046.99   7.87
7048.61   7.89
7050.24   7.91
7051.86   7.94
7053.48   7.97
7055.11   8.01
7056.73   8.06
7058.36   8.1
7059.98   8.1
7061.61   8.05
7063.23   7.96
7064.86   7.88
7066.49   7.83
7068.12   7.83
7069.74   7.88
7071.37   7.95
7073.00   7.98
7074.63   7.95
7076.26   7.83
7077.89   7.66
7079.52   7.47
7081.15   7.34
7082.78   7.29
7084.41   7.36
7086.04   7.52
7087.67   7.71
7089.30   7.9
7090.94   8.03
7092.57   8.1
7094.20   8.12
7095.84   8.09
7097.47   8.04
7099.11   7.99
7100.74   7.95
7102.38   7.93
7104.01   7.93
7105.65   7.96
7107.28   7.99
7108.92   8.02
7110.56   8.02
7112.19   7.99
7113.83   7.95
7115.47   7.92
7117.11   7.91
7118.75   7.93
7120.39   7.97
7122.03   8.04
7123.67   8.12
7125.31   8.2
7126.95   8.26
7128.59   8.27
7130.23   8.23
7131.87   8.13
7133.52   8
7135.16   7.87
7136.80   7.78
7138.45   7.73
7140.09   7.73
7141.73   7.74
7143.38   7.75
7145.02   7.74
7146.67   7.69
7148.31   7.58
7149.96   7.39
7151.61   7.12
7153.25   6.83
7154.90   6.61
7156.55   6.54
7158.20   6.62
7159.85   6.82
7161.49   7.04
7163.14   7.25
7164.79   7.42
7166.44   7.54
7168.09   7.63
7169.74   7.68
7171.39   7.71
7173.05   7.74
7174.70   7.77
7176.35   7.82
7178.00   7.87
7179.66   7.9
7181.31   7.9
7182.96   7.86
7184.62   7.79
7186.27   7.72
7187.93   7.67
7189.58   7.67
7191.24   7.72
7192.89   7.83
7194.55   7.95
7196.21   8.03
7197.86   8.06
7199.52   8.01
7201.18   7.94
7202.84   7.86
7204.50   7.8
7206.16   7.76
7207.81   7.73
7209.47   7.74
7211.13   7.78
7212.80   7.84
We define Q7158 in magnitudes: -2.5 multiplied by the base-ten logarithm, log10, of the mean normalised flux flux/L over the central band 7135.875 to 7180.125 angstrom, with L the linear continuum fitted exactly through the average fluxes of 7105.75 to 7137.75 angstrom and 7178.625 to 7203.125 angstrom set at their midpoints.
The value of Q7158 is 0.07 mag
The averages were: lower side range 8.03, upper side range 7.86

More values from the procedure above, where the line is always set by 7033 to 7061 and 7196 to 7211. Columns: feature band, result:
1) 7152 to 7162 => 0.17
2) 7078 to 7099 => 0.02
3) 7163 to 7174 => 0.04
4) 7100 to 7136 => -0.02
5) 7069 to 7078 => 0.00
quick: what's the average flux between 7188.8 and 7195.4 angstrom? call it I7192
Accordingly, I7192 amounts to 7.79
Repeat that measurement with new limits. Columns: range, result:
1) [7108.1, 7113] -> 8.01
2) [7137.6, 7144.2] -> 7.74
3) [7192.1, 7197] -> 7.93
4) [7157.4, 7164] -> 6.94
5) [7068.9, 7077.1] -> 7.92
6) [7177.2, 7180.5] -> 7.88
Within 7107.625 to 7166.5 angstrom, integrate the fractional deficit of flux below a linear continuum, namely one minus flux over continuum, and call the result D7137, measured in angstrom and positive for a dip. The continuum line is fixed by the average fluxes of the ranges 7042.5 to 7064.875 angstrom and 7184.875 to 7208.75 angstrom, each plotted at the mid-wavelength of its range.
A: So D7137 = 1.7 angstrom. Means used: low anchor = 7.97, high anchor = 7.84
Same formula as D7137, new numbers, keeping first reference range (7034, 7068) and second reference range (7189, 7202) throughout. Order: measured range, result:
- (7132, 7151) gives 0.4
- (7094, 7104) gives -0.1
